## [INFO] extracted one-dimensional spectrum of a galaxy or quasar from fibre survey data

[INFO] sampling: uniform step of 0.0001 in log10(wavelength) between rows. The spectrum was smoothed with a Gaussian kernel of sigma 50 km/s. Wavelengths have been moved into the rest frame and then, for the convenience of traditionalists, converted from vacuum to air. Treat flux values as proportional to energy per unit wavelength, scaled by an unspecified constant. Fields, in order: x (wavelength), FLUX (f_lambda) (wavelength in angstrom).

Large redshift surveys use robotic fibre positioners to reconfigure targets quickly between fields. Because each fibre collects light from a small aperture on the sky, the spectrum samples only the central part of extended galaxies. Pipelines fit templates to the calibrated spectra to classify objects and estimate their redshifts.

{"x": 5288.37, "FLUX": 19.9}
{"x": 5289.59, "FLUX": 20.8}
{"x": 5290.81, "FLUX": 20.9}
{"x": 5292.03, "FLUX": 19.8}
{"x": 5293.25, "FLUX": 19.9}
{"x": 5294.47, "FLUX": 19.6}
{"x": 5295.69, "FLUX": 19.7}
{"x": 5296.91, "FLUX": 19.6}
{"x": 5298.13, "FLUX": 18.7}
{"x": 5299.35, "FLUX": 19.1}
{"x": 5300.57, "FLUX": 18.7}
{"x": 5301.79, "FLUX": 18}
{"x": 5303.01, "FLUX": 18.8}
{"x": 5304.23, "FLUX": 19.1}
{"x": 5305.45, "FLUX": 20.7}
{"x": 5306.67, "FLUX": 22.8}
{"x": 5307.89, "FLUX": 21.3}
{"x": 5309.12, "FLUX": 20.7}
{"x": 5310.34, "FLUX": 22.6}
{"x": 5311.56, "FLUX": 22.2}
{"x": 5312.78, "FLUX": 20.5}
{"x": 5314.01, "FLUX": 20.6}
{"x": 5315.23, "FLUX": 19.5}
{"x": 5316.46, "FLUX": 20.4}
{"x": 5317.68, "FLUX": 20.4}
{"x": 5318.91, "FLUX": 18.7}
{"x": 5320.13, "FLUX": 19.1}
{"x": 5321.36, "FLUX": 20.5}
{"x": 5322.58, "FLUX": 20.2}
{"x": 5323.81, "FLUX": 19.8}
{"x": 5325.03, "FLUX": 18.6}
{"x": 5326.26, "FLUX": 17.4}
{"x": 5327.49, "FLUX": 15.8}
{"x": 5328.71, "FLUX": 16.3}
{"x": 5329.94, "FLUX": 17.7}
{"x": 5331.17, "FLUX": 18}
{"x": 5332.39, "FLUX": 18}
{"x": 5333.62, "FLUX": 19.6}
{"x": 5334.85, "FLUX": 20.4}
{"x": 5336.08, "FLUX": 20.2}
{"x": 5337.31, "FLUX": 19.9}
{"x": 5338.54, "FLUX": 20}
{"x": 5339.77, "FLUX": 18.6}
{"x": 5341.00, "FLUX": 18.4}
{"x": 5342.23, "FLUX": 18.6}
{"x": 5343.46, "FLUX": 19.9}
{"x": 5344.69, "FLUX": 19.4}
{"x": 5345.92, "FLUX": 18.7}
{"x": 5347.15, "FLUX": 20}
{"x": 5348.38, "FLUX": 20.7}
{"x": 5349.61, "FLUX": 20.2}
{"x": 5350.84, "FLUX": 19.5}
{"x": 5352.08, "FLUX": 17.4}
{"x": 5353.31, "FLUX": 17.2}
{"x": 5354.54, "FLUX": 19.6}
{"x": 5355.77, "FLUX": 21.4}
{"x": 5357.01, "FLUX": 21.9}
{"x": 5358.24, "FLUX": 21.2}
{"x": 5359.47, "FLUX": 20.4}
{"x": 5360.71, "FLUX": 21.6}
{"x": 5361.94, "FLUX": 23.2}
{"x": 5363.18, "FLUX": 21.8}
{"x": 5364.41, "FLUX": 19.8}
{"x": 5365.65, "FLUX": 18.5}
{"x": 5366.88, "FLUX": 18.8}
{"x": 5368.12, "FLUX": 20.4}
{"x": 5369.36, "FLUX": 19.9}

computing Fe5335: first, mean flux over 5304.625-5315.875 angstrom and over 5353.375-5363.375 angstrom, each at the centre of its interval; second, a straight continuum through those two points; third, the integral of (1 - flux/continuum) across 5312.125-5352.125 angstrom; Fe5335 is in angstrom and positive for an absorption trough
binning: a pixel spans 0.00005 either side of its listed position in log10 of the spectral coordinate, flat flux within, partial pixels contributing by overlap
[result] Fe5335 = 3.7 angstrom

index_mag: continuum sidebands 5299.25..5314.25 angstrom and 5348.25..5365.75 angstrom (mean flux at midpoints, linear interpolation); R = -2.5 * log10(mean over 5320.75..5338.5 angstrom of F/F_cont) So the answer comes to 0.09 mag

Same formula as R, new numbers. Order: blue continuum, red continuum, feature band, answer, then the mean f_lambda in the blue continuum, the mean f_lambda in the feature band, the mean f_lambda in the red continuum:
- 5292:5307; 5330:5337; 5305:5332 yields -0.02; 19.5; 19.7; 19.1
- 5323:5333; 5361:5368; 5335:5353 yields -0.03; 17.8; 19.4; 20.5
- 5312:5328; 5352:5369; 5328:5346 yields 0.05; 19.4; 18.9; 20.3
